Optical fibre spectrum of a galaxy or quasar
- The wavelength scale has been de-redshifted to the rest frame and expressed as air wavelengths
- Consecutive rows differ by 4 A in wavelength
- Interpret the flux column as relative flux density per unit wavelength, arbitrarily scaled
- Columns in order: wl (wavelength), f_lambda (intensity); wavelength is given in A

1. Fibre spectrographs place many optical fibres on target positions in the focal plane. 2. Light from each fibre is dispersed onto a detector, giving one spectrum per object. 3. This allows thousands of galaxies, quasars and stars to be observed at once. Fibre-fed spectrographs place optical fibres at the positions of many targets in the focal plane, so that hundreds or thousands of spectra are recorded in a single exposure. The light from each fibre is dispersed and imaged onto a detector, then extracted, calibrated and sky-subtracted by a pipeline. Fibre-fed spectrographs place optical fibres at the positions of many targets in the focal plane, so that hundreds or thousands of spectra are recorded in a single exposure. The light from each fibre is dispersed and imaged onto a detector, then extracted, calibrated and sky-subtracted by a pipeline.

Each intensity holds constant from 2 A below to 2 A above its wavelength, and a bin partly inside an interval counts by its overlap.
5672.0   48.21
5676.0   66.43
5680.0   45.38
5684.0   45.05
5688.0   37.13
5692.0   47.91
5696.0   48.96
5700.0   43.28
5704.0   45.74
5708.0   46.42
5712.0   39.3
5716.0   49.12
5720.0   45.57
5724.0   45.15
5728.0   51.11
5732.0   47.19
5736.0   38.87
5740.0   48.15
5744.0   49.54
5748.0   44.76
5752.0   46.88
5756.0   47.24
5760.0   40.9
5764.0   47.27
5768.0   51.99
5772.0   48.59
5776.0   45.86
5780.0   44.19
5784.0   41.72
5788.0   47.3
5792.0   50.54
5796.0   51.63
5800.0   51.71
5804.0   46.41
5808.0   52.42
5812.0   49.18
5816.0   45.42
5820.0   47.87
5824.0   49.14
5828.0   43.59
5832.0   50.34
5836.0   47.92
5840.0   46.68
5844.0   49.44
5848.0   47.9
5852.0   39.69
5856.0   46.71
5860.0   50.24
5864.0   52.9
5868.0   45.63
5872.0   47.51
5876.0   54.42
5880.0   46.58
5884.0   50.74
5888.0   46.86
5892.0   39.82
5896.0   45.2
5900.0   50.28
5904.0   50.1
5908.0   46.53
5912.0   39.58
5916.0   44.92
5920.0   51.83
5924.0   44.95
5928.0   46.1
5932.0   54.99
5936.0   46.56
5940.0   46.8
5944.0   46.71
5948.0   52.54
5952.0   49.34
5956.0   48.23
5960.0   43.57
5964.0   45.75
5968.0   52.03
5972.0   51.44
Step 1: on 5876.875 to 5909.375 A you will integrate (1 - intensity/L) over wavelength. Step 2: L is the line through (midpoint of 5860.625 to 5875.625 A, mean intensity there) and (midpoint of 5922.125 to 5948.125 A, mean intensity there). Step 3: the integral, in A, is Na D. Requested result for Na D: 1.1 A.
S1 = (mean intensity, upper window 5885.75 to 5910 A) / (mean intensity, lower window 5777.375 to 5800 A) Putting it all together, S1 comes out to 0.98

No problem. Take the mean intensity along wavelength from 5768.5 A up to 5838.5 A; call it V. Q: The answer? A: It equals 48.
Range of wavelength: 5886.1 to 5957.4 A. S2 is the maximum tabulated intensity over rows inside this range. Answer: 54.99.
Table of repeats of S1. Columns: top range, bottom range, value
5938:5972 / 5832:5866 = 1.01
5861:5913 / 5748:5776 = 1.02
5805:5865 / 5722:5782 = 1.03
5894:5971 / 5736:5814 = 1.01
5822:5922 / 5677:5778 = 1.03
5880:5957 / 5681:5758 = 1.04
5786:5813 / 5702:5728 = 1.09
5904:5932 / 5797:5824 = 0.95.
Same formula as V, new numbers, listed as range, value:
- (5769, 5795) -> 46.8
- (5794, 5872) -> 48.1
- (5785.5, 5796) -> 49.1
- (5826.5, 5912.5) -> 47.4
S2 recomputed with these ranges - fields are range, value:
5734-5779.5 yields 51.99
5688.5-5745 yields 51.11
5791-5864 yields 52.9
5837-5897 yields 54.42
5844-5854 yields 49.44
